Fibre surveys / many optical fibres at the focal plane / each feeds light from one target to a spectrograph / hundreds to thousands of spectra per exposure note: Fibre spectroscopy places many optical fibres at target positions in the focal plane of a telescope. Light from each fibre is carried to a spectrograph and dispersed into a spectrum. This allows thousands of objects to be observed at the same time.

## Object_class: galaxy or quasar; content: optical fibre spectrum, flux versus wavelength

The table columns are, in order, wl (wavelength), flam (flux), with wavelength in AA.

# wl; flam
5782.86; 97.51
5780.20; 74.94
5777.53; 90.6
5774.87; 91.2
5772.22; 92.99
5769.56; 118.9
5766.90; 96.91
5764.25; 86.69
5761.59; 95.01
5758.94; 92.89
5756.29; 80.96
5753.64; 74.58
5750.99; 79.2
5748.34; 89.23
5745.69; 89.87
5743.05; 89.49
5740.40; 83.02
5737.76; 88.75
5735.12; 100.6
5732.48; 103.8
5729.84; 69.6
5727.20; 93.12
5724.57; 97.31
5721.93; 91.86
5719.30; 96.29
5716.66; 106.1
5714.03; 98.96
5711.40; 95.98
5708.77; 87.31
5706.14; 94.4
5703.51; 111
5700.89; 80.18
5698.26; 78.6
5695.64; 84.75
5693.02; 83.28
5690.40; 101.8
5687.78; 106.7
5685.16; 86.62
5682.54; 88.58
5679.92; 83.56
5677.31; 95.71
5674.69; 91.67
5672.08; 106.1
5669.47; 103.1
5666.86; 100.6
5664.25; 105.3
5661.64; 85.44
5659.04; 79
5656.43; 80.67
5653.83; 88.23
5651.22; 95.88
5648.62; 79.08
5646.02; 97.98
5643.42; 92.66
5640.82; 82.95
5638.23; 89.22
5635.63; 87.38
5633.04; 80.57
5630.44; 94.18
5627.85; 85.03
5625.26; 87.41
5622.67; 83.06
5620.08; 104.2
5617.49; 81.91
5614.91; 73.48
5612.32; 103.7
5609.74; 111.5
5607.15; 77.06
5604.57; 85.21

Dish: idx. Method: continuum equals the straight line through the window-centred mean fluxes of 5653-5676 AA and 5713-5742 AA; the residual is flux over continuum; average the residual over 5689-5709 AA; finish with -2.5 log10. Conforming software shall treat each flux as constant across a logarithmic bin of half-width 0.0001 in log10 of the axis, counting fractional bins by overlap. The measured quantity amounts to 0.04 mag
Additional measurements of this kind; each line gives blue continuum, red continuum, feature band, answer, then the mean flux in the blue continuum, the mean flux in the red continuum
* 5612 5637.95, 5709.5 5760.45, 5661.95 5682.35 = -0.09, 87.5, 90.6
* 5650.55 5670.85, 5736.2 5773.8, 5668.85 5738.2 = -0.03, 92.2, 90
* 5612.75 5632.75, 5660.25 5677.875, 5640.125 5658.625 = 0.07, 87.4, 98.3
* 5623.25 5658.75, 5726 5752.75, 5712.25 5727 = -0.11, 87.4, 88.4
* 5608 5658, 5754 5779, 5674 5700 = 0.01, 89.2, 93.2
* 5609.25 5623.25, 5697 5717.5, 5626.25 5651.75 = 0.05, 92.4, 93.8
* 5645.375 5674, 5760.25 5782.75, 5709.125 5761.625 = 0.03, 92.7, 93.6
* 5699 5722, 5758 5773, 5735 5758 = 0.13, 95.6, 97.5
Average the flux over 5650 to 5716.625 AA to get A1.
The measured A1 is 92.8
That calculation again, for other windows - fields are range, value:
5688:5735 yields 93.1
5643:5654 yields 90.8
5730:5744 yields 91.3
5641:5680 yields 92.3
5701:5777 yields 92.5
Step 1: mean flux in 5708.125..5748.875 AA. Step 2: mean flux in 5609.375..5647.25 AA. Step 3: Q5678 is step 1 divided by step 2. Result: 1.0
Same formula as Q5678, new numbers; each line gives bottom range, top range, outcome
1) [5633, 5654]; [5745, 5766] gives 0.97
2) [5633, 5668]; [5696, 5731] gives 1.03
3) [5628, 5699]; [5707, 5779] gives 1.01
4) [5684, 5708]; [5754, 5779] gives 1.01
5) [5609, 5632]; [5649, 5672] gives 1.02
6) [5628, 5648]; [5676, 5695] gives 1.04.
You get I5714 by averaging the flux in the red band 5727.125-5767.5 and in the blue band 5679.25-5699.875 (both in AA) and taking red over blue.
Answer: 0.99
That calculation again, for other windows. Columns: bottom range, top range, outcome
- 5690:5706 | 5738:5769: 0.98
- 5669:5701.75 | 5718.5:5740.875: 1.00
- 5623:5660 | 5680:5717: 1.06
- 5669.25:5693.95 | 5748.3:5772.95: 0.96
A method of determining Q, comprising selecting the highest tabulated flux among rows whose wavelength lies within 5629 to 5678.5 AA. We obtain 106.1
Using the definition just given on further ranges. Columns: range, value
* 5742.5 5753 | 89.87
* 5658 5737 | 111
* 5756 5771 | 118.9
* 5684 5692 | 106.7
